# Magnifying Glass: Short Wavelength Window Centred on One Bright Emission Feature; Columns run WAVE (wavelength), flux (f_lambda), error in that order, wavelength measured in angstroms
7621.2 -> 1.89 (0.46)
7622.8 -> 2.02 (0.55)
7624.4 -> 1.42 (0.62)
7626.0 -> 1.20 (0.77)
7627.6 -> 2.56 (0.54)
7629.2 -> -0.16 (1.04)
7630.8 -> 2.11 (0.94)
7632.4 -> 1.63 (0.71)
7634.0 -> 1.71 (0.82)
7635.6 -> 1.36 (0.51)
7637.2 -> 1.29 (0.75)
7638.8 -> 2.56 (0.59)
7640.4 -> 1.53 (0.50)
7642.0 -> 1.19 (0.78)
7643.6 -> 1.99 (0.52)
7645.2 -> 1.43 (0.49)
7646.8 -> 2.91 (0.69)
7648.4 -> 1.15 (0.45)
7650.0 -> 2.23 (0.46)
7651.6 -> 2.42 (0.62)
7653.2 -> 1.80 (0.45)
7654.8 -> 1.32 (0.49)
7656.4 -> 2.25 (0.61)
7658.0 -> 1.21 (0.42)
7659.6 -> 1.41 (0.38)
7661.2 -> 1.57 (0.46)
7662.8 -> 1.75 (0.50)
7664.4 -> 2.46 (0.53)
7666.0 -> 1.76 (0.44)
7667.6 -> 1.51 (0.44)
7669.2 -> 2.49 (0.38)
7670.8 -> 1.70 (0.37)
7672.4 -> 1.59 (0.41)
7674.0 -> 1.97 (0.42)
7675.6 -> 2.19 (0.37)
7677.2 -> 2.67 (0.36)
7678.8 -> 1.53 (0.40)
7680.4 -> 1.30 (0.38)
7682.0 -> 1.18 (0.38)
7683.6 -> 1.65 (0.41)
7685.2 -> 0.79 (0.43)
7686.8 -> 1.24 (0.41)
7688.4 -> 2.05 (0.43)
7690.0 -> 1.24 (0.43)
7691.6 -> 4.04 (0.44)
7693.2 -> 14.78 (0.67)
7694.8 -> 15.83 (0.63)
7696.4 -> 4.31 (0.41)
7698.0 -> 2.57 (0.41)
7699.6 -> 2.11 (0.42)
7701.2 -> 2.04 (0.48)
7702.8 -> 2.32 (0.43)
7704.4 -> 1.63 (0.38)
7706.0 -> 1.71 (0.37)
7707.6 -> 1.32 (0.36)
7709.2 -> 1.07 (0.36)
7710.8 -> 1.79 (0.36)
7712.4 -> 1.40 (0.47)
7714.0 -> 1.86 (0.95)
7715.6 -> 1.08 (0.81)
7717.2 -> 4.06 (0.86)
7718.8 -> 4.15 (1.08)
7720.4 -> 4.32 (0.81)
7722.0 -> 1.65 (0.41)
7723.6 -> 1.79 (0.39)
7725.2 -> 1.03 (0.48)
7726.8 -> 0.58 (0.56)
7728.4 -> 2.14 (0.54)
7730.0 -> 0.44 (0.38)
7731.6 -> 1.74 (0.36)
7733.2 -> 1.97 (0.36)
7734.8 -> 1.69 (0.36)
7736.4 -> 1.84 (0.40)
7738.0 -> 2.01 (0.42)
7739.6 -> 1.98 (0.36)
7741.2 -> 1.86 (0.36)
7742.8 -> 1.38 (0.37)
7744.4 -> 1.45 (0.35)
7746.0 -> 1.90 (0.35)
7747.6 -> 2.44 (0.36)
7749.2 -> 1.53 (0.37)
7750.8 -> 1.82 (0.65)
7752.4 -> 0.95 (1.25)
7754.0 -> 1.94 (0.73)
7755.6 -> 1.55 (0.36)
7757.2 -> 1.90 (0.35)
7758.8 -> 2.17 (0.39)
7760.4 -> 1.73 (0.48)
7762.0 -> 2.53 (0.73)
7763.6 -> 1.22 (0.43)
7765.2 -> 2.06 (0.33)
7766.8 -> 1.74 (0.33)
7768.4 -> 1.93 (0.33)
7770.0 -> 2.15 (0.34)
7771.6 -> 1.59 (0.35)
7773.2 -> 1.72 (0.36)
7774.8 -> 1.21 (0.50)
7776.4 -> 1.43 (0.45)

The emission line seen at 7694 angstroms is H-alpha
